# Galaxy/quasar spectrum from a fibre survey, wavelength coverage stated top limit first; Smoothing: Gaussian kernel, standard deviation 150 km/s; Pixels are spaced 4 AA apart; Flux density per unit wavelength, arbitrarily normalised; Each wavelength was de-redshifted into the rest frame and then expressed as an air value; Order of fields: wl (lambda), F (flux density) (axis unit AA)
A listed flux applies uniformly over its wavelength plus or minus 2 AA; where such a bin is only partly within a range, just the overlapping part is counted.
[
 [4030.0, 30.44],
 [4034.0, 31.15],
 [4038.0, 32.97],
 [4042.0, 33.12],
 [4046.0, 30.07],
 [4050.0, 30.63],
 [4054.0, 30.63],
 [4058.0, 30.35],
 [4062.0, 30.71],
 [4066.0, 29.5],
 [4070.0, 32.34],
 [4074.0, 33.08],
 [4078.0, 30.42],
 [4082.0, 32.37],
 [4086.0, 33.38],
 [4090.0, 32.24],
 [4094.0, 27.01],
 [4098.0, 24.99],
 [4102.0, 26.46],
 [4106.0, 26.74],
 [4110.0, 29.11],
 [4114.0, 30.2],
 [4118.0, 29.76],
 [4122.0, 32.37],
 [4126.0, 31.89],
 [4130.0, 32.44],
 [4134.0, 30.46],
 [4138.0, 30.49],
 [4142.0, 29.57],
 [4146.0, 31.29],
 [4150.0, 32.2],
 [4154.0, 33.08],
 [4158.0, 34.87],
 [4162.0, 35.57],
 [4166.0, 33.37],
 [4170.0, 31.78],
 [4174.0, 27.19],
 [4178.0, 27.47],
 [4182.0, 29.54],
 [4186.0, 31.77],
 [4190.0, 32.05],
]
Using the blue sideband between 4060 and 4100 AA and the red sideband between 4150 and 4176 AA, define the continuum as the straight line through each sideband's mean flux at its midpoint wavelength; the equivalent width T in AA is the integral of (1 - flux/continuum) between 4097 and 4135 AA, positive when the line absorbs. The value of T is 2.36 AA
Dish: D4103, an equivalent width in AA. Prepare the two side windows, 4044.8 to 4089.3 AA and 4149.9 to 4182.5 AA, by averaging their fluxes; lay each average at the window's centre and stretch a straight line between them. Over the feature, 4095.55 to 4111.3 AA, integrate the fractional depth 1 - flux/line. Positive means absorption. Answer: 2.4 AA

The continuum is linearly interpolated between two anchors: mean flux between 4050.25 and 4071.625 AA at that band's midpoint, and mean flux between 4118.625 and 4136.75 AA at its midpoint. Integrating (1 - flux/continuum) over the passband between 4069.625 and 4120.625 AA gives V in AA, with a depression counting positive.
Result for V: 2.2 AA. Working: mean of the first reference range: 30.7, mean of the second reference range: 31.6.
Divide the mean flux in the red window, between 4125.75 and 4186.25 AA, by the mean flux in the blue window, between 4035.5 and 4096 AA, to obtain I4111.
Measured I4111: 1.0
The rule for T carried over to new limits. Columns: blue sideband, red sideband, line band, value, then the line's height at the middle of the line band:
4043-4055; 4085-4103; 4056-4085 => -1.6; 29.7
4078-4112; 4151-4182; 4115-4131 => -0.7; 30.2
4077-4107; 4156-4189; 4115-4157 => -1.3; 30.5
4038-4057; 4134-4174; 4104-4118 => 1.3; 31.8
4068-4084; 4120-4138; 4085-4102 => 1.6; 31.9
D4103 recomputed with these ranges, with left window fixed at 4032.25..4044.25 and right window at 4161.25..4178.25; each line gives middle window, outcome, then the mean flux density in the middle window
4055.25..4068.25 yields 0.8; 30.3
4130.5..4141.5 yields 0.3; 30.6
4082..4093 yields -0.1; 32.2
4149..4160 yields -0.8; 33.5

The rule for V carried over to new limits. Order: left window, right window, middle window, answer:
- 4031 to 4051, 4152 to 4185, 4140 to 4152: 0.2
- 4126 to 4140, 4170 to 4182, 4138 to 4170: -3.0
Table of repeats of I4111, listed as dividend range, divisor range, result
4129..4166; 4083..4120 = 1.11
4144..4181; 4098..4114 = 1.16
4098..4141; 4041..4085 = 0.95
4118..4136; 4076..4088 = 0.98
